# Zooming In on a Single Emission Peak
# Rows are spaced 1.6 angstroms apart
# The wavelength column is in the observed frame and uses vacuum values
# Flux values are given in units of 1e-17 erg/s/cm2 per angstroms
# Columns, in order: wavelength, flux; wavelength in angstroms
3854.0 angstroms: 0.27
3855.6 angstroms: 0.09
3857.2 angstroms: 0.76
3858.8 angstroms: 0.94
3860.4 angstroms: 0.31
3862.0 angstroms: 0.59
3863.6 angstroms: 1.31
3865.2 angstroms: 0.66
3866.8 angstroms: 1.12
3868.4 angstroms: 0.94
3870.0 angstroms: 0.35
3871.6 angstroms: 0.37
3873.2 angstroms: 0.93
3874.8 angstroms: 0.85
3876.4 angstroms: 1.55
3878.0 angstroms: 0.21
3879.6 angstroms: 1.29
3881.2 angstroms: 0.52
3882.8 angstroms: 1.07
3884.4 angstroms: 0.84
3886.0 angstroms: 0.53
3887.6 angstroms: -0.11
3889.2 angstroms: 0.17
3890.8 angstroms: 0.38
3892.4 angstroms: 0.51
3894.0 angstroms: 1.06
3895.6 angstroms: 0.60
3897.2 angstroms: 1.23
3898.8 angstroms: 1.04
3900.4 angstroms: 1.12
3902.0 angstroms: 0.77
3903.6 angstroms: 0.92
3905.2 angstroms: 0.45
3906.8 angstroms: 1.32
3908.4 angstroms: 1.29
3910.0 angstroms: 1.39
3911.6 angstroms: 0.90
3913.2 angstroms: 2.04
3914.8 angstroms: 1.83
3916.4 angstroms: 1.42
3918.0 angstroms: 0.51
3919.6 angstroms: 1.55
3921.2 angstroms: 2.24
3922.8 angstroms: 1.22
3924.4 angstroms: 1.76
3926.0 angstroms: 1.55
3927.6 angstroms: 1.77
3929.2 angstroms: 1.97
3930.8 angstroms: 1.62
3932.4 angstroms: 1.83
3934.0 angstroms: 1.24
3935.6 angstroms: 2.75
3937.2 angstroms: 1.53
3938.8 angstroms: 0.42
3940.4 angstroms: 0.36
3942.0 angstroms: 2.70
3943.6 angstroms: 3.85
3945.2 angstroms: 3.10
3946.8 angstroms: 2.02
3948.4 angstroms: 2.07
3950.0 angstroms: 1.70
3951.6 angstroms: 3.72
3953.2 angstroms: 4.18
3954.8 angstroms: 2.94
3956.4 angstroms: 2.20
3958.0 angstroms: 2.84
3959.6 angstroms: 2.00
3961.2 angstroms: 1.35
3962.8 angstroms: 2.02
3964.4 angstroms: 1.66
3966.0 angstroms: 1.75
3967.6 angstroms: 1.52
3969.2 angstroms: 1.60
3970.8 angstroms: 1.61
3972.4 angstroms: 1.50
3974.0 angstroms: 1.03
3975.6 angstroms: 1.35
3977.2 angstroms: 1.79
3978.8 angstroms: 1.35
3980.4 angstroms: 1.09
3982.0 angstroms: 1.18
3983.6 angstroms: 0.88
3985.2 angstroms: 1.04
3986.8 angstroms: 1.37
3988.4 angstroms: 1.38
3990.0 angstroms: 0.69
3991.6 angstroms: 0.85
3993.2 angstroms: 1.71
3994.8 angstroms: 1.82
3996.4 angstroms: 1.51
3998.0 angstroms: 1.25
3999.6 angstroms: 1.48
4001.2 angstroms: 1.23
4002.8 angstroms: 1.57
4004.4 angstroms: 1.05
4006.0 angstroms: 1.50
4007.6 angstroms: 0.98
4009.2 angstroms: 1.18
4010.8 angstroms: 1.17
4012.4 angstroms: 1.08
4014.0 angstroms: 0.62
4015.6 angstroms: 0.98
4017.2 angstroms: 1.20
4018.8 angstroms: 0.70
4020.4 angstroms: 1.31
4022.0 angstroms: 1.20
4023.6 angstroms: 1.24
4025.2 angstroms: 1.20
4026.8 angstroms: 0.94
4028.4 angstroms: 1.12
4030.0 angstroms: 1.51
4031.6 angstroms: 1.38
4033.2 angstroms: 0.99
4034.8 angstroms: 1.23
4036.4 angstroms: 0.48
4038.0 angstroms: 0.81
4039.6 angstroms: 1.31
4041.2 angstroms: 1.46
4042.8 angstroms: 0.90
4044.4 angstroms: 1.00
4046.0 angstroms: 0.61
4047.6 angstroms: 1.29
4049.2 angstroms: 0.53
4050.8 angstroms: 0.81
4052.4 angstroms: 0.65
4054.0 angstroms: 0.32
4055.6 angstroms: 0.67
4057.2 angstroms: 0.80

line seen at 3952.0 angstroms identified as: Lyman alpha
